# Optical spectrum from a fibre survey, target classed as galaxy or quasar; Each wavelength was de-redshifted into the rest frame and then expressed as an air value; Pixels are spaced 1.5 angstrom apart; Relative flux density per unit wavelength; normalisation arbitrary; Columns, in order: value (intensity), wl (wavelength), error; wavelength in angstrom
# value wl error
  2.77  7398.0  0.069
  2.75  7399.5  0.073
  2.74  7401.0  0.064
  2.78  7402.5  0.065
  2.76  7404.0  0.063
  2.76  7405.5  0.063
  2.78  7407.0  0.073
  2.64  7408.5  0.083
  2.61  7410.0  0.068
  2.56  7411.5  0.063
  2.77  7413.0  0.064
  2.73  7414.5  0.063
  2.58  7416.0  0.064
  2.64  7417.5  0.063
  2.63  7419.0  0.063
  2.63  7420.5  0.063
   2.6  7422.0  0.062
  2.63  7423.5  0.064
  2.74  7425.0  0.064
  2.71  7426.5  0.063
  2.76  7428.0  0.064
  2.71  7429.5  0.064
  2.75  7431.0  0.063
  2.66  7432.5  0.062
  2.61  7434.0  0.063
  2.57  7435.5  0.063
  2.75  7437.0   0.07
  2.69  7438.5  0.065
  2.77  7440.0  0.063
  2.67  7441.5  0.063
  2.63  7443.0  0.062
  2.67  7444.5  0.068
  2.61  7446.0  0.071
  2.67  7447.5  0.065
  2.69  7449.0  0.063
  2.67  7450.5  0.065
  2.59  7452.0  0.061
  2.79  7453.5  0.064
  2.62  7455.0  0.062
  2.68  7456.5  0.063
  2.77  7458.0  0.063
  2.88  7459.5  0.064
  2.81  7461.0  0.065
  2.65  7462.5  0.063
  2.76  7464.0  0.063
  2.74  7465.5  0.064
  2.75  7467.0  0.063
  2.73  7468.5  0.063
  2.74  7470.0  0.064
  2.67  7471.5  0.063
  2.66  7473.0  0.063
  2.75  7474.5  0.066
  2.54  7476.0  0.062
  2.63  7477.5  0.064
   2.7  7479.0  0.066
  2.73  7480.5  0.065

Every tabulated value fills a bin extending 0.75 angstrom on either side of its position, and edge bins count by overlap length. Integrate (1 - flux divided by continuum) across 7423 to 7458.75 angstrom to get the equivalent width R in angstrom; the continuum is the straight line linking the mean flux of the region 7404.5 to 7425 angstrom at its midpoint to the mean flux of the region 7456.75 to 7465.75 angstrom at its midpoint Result 0.5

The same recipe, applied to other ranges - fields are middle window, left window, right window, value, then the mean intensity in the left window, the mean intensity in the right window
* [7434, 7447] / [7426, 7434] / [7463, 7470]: 0.2 angstrom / 2.71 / 2.74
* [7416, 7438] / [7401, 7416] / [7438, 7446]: 0.2 angstrom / 2.71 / 2.68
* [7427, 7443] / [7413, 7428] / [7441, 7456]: -0.2 angstrom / 2.67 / 2.66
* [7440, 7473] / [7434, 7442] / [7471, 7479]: -0.4 angstrom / 2.68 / 2.65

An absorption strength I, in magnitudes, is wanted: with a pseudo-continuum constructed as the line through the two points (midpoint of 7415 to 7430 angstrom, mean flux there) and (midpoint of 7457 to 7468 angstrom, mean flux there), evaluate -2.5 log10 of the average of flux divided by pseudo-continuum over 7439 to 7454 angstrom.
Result 0.02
